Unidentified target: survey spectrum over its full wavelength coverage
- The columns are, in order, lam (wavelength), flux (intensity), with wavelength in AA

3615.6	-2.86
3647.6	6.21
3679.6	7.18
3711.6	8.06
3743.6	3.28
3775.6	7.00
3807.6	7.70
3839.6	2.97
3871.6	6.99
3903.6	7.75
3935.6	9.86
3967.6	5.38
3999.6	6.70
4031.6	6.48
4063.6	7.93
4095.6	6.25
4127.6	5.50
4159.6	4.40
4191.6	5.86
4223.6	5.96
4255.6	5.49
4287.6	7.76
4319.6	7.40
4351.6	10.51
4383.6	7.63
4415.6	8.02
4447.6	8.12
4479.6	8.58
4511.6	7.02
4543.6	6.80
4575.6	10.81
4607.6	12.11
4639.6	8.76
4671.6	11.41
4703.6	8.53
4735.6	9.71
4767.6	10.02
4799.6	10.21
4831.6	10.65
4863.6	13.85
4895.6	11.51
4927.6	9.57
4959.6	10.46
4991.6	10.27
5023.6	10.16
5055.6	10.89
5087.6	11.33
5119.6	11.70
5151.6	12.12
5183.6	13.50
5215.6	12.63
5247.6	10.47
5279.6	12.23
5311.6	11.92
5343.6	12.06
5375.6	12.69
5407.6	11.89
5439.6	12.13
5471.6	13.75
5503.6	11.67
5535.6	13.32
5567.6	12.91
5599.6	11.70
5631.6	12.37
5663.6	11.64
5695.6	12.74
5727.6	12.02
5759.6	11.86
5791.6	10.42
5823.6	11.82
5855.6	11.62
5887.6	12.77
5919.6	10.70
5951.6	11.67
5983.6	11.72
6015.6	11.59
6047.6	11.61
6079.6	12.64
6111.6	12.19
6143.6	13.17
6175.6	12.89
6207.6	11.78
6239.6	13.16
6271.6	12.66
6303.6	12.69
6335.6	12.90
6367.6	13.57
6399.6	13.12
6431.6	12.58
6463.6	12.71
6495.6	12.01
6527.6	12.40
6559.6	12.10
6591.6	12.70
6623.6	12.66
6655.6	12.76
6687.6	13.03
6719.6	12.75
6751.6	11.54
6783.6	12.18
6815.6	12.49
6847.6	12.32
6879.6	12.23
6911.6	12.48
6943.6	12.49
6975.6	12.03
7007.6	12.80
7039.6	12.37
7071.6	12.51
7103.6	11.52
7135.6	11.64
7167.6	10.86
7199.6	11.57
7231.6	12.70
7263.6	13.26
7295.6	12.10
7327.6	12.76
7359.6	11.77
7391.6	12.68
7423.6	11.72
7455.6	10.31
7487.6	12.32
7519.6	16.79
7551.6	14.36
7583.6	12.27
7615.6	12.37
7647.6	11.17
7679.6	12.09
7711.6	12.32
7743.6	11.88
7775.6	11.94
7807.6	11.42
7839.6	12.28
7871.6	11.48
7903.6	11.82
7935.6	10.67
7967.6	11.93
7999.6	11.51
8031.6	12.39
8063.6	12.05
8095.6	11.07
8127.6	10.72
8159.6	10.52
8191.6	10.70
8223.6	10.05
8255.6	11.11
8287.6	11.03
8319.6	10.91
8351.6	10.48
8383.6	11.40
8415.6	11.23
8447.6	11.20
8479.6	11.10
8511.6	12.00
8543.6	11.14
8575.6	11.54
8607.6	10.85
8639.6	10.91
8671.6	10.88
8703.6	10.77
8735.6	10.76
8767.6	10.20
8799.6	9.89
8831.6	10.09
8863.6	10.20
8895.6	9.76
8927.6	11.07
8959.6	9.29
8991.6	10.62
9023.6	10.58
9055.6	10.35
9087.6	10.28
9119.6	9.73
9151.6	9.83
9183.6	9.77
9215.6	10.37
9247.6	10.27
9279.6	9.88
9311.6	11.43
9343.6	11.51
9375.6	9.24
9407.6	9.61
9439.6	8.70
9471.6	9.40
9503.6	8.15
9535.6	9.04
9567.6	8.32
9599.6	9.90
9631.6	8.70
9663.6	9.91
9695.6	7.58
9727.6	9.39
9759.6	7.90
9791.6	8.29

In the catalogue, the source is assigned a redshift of 0.148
